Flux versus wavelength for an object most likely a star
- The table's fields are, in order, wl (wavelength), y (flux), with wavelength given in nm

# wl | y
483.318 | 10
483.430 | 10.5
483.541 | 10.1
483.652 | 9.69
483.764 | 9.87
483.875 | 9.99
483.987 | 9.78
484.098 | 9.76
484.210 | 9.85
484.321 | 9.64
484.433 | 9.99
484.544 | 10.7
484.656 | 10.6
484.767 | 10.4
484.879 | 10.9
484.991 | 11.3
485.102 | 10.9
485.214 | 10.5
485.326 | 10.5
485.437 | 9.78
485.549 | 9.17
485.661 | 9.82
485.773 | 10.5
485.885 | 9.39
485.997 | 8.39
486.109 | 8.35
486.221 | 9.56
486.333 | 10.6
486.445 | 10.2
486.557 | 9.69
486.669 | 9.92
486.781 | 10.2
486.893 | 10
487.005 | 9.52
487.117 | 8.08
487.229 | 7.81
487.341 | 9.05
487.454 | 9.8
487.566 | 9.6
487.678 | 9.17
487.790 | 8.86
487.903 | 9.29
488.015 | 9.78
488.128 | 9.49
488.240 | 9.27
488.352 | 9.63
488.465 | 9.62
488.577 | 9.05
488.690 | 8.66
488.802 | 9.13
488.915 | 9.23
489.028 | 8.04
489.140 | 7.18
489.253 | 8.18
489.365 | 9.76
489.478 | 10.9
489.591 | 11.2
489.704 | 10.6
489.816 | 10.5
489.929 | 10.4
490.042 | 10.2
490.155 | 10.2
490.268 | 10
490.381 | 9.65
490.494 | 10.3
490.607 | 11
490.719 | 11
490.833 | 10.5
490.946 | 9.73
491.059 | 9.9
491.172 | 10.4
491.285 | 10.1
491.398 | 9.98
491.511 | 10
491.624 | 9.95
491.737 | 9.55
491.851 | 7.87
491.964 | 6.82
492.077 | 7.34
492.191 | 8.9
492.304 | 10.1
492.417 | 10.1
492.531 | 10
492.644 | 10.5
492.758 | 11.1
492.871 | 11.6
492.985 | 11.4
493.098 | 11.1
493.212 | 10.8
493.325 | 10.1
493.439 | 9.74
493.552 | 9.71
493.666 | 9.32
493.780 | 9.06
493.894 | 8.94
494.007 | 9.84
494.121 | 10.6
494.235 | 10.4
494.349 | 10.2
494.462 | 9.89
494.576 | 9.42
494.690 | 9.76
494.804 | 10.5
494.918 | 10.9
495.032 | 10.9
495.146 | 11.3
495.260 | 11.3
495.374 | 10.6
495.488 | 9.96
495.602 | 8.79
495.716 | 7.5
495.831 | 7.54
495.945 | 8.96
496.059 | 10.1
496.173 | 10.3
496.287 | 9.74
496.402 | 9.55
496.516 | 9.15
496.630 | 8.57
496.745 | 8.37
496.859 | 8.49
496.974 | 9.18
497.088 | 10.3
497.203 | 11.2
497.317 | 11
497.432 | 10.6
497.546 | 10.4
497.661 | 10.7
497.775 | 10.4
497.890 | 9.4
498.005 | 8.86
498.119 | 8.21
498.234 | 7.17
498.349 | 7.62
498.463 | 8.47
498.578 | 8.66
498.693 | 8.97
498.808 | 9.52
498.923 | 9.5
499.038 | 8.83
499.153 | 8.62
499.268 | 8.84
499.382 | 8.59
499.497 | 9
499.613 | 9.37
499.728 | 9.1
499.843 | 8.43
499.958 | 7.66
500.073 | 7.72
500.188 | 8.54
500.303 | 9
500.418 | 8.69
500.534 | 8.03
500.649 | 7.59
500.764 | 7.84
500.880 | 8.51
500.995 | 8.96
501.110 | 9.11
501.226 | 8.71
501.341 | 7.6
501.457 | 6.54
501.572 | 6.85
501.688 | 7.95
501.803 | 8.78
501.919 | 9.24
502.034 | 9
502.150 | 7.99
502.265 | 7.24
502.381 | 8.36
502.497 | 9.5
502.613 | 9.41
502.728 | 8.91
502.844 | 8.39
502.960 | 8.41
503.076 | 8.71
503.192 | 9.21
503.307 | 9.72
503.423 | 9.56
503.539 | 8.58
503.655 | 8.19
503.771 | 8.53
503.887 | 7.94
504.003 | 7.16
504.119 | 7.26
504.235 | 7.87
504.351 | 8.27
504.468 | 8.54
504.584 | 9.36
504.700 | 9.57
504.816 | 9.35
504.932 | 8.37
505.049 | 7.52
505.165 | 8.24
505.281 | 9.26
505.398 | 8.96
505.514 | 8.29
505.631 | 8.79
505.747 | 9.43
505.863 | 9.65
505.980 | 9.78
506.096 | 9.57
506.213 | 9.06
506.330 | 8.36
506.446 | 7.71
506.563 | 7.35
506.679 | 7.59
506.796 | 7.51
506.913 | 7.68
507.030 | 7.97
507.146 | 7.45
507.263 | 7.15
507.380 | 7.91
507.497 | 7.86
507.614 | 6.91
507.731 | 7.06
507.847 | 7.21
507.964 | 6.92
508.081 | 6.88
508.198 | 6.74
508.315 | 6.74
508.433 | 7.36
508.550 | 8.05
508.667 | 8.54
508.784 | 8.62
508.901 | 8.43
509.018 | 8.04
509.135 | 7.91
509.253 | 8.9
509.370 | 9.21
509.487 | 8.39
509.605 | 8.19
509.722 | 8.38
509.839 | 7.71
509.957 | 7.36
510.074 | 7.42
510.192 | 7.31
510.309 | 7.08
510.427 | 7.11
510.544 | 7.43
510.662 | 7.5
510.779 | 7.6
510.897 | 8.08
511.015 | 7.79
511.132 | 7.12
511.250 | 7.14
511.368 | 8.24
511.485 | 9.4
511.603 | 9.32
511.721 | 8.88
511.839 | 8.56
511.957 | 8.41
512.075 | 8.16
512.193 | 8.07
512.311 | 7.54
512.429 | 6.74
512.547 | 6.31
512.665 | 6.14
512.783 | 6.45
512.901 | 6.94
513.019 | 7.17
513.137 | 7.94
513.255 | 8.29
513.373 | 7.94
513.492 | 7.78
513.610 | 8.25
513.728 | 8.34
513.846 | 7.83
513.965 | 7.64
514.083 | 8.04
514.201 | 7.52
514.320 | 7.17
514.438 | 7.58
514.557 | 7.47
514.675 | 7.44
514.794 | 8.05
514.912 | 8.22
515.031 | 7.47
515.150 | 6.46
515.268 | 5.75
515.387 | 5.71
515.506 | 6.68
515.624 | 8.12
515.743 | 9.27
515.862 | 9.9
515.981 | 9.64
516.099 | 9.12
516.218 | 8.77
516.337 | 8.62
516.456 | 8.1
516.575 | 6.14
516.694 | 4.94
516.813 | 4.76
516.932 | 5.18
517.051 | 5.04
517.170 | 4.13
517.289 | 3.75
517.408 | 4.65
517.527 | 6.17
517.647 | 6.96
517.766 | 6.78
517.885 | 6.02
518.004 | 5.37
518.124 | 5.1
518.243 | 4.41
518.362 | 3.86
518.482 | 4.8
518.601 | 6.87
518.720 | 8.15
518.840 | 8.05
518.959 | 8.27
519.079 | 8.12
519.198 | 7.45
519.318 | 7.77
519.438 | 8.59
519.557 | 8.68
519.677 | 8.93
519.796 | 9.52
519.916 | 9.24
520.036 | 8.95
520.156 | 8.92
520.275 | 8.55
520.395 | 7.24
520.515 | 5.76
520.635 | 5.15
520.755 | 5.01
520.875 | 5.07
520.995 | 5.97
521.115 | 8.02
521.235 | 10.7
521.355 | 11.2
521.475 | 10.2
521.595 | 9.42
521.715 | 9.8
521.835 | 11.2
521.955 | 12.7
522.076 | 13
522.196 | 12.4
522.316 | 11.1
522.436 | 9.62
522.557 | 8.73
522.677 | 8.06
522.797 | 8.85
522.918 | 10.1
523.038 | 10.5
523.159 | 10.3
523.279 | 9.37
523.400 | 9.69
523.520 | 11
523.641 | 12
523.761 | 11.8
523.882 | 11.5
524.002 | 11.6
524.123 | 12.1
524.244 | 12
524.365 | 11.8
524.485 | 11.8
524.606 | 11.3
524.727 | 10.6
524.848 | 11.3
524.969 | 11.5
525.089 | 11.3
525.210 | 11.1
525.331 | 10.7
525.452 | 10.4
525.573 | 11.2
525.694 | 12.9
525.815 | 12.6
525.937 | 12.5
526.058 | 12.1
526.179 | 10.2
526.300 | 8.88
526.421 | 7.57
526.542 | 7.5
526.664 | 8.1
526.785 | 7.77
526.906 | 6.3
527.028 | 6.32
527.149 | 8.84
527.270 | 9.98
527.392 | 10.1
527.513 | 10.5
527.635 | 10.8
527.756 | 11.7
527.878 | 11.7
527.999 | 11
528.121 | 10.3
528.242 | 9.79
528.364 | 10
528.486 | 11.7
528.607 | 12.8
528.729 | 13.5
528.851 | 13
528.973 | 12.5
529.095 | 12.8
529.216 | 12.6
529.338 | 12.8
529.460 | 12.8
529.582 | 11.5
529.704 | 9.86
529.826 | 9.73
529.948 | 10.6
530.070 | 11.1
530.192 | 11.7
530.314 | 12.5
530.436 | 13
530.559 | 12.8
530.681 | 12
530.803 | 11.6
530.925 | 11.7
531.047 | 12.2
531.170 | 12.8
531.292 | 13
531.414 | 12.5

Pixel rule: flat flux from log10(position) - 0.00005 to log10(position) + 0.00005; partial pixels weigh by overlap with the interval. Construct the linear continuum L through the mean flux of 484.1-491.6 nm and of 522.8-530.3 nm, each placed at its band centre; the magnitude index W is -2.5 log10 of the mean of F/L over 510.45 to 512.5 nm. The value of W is 0.29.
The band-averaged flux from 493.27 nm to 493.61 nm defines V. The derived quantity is 9.84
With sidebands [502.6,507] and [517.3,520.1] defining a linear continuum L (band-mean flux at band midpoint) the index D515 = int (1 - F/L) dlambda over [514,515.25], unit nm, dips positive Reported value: 0.00 nm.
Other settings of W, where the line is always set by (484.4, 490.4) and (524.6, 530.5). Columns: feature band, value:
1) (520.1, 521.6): 0.349 mag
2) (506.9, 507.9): 0.346 mag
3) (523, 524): -0.010 mag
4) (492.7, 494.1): -0.041 mag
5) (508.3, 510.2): 0.265 mag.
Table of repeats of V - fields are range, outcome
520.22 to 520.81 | 6.33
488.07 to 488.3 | 9.4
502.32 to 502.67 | 9.05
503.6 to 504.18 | 7.82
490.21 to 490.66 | 10.2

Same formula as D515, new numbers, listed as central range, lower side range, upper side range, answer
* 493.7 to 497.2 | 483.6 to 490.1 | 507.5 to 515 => -0.27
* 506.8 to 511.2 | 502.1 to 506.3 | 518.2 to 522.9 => 0.48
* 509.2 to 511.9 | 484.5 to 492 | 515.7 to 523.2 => 0.13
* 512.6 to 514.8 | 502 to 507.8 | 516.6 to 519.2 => -0.30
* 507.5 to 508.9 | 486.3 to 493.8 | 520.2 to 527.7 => 0.34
